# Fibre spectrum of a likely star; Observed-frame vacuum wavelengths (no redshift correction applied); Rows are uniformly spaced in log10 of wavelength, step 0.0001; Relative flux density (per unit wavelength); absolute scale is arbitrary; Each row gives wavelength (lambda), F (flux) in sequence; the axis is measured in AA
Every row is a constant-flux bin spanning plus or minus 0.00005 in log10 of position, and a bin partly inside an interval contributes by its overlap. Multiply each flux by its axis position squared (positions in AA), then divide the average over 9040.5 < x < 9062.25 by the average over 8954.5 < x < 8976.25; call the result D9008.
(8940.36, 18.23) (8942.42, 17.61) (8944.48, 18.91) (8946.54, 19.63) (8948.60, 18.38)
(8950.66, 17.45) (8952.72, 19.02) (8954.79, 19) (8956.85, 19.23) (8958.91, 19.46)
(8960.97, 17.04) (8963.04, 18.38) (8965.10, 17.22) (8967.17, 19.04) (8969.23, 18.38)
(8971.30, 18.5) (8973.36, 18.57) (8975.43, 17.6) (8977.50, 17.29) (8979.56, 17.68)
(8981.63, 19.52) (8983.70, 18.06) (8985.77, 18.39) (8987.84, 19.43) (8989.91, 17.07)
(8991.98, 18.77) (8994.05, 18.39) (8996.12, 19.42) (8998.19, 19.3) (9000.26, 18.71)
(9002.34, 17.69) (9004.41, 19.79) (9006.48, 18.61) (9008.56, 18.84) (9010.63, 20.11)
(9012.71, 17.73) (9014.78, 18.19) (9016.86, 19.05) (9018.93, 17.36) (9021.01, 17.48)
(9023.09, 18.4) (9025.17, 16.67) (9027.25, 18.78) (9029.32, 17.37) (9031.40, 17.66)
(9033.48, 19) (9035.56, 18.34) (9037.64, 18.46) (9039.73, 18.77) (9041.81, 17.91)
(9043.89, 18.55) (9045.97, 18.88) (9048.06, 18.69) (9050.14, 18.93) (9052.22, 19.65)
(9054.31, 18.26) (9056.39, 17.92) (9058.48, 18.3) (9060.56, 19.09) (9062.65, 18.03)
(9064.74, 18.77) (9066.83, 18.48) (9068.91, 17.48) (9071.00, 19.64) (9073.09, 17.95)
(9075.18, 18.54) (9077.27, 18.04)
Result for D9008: 1.03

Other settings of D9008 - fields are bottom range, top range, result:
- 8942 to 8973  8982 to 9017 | 1.02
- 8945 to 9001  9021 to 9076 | 1.01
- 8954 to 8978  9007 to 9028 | 1.01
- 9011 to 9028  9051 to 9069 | 1.04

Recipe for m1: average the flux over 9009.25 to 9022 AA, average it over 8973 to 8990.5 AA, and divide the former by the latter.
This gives 1.01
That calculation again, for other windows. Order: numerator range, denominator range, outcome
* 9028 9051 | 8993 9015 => 0.98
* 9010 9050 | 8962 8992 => 1.00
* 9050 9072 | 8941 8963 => 1.00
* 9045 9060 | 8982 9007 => 1.00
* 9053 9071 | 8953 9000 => 1.00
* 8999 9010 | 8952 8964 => 1.01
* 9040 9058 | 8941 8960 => 0.99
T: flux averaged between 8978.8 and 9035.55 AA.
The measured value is 18.4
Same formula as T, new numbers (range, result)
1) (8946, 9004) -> 18.5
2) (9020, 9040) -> 18.1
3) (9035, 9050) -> 18.5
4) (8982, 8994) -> 18.4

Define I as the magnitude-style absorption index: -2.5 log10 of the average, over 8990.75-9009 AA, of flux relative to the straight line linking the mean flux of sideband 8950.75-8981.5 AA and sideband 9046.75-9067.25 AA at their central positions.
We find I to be -0.02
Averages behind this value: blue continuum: 18.3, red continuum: 18.6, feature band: 18.8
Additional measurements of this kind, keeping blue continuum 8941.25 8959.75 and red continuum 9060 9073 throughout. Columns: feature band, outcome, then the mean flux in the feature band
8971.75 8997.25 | 0.02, 18.4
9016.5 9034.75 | 0.04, 17.9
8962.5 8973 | 0.02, 18.3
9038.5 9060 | 0.00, 18.6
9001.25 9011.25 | -0.02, 19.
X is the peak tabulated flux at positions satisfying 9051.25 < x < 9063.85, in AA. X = 19.65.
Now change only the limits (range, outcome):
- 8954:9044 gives 20.11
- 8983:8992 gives 19.43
